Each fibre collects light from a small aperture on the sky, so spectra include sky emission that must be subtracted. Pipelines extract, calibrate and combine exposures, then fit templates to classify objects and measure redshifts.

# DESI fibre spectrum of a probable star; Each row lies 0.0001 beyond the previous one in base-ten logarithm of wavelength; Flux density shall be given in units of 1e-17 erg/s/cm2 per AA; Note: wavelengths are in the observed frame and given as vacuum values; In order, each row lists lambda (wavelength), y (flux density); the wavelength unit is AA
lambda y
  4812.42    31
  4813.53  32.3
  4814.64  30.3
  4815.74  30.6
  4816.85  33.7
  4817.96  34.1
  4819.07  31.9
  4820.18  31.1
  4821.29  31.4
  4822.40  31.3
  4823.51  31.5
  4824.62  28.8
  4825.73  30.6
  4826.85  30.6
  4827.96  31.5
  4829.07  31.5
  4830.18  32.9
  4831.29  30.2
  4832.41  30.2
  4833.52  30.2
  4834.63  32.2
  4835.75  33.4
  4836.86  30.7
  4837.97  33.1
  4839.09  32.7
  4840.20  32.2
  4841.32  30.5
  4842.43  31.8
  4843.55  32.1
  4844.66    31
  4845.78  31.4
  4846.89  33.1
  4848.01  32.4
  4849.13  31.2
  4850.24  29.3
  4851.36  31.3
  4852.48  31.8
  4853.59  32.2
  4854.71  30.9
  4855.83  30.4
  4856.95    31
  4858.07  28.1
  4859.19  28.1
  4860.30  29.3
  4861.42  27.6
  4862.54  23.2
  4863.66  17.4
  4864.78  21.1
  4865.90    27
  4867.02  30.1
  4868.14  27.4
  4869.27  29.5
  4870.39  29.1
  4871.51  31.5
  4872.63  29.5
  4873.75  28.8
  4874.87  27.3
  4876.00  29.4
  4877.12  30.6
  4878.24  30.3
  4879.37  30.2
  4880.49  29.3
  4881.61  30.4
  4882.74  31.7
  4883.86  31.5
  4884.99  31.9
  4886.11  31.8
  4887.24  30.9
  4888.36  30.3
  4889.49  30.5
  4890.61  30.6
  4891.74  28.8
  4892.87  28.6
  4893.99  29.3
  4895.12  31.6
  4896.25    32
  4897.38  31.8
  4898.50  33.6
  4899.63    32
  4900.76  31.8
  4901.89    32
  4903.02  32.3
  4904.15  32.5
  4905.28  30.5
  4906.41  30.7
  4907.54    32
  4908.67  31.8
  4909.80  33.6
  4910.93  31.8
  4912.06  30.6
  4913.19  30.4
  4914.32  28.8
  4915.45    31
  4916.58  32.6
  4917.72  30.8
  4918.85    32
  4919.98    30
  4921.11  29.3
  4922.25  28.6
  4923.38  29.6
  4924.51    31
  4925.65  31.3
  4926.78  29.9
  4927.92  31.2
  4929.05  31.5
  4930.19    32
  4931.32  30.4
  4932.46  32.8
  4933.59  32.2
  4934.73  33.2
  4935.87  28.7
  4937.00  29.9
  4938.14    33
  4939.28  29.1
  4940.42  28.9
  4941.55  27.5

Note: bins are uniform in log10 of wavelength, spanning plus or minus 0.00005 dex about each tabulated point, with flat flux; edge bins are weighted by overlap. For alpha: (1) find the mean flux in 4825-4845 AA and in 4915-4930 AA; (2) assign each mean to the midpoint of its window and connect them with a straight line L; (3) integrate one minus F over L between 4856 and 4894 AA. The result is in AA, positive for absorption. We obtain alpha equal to 2.72 AA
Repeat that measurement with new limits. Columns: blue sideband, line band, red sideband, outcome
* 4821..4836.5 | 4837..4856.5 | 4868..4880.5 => -0.70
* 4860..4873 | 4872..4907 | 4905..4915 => -1.96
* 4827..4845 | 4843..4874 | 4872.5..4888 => 1.83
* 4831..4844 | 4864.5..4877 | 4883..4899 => 1.09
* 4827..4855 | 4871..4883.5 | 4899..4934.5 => 0.59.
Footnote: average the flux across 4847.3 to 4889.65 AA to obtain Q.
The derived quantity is 29.3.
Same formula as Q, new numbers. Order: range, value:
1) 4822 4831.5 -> 31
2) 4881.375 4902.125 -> 31.1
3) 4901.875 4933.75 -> 31.1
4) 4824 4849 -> 31.5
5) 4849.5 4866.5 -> 28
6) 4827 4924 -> 30.4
